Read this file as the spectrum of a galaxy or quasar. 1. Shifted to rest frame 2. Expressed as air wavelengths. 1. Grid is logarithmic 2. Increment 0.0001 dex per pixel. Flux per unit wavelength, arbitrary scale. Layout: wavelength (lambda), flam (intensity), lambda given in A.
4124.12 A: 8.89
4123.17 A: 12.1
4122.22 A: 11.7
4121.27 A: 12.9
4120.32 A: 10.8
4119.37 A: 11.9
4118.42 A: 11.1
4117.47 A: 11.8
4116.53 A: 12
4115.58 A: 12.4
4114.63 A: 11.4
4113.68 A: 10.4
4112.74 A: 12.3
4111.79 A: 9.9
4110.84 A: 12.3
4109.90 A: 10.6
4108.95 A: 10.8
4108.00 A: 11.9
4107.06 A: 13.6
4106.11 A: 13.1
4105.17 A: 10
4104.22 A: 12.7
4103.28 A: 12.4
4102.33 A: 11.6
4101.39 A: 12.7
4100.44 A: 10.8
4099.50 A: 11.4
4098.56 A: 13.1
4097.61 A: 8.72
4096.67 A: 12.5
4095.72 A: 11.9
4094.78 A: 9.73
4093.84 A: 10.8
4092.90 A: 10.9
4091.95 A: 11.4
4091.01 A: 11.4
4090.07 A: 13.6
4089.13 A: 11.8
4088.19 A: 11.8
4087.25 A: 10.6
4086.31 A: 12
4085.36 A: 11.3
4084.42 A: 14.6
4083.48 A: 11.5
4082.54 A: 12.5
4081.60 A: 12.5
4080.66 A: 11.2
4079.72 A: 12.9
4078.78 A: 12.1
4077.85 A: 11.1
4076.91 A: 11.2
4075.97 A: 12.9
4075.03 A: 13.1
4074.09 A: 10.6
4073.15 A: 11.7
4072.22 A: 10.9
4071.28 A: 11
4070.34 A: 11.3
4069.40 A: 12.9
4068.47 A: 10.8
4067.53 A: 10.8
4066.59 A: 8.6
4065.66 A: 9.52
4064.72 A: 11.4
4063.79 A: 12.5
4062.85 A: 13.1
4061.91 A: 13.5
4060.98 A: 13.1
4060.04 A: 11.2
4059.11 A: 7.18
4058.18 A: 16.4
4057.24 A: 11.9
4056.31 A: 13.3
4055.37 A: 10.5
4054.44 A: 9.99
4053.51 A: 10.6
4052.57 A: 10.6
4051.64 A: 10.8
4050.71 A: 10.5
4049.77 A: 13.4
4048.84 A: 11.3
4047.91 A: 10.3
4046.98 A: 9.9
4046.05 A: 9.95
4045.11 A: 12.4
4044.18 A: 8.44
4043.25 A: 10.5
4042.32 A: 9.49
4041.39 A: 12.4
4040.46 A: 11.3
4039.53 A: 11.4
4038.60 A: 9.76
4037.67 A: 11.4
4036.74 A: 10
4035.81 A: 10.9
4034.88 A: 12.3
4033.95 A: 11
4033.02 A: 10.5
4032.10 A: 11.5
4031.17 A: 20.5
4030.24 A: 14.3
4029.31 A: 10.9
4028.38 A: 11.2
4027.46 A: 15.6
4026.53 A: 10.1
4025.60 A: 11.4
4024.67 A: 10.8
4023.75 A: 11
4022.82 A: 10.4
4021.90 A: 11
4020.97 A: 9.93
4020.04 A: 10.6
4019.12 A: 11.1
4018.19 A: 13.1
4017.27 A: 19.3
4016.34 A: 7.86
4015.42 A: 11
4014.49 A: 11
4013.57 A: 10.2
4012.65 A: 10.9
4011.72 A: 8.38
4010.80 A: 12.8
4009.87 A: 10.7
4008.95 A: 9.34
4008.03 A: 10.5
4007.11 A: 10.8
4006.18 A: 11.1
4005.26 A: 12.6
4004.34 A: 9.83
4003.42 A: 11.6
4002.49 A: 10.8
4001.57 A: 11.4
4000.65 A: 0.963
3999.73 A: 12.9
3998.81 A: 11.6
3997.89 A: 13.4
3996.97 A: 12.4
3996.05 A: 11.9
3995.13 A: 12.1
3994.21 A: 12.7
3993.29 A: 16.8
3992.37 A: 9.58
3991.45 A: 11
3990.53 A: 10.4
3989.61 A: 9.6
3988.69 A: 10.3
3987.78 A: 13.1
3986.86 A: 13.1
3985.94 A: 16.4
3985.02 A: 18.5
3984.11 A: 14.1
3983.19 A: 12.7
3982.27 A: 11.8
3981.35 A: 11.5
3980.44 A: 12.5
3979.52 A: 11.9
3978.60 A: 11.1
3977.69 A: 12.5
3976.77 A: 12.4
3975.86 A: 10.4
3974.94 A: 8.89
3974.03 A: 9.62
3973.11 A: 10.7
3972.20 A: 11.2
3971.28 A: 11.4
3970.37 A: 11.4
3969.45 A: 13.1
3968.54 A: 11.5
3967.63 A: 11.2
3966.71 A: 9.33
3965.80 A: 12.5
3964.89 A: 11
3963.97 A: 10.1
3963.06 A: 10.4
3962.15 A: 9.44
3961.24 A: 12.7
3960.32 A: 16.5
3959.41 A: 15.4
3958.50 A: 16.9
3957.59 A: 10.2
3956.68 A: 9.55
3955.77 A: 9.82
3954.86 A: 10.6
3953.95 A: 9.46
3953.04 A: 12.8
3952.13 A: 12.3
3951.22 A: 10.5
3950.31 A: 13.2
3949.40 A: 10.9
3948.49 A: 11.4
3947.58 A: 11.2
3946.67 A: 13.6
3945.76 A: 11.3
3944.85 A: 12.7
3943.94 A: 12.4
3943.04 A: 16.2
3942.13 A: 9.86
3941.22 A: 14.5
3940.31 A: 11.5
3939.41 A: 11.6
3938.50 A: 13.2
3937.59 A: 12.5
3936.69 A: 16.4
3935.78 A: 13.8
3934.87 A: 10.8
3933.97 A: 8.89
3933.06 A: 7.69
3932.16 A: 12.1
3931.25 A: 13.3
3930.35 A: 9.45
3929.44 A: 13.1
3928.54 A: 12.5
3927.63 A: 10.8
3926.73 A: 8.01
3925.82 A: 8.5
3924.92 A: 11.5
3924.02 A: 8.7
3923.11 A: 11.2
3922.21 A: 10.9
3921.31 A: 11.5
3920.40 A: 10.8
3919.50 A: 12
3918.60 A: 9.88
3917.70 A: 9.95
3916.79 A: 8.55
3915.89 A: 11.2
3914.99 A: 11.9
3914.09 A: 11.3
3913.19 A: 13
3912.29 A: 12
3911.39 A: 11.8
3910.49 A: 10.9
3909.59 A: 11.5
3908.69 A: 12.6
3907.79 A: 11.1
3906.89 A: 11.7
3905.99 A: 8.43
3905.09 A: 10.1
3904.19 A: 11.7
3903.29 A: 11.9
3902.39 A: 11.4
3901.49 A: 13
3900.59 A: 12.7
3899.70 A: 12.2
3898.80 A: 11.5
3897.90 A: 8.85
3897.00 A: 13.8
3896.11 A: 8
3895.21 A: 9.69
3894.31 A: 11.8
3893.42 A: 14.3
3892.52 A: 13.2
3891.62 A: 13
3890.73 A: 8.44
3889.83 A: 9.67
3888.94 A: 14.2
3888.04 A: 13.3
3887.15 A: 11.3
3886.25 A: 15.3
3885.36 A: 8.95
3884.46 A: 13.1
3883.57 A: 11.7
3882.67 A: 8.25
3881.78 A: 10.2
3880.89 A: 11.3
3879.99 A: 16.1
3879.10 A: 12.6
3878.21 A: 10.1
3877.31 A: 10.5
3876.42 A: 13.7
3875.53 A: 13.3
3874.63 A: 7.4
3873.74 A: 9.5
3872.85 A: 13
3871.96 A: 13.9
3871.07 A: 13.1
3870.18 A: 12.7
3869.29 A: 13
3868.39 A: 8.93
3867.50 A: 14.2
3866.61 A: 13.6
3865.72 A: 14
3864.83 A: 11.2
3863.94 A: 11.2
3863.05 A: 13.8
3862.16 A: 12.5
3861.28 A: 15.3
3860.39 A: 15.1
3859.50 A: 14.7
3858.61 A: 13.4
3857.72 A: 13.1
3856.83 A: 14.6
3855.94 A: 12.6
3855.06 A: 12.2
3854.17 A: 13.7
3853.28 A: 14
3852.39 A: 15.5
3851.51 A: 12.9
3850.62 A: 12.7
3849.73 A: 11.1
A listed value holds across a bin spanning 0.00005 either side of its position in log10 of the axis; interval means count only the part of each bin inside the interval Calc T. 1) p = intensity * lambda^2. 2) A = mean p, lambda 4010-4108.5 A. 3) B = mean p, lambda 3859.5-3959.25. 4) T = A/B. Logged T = 1.06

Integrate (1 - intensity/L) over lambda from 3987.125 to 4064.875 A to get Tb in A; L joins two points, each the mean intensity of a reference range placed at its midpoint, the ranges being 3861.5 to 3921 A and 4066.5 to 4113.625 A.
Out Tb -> 1.9 A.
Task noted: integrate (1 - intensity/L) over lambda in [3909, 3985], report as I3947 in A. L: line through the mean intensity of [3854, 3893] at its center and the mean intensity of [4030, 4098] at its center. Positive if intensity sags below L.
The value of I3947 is 2.78 A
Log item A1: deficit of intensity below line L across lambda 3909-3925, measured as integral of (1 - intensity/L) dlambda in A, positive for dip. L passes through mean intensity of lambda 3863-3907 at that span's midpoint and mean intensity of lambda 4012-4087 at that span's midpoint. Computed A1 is 0.93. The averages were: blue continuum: 11.8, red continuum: 11.5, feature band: 11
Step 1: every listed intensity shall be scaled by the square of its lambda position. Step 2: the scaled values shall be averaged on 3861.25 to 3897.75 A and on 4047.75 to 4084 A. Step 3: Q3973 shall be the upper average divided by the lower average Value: 1.06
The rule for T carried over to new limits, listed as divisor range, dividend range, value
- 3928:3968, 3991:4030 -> 0.98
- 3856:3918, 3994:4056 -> 1.01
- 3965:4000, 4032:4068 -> 0.96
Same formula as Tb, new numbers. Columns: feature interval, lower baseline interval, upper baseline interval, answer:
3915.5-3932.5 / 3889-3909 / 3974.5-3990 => 1.4 A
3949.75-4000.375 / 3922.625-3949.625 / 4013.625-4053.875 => -1.6 A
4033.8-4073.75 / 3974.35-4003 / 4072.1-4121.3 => 2.1 A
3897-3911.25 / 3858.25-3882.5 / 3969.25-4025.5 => 1.0 A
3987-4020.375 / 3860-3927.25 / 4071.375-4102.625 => 1.2 A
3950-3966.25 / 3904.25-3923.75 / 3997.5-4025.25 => -1.3 A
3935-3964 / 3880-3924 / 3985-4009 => -2.1 A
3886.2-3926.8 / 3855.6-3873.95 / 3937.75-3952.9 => 4.5 A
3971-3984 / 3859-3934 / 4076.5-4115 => 0.3 A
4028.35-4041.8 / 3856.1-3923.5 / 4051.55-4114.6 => -0.4 A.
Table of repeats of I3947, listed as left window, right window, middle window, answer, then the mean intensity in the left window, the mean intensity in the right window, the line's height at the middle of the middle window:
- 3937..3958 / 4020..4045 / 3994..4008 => 0.69 A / 11.8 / 11.5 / 11.6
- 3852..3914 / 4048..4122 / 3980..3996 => -1.11 A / 12.1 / 11.6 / 11.9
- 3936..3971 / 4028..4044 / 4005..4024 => 1.08 A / 12.1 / 11.7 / 11.8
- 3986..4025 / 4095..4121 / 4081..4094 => -0.43 A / 11.2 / 11.6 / 11.5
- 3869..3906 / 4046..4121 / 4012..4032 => -0.61 A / 11.7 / 11.6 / 11.6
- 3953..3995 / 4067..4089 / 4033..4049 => 1.49 A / 11.9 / 11.8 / 11.8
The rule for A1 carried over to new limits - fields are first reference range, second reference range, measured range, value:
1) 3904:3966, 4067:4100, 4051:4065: -0.1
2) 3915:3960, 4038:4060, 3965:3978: 0.3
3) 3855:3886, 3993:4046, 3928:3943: -0.1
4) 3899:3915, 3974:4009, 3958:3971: -0.6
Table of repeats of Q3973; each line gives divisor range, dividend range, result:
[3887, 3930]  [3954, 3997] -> 1.10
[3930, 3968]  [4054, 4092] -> 1.05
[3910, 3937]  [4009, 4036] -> 1.11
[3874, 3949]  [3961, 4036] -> 1.05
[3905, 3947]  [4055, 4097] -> 1.10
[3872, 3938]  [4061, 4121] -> 1.13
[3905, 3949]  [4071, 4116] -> 1.11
